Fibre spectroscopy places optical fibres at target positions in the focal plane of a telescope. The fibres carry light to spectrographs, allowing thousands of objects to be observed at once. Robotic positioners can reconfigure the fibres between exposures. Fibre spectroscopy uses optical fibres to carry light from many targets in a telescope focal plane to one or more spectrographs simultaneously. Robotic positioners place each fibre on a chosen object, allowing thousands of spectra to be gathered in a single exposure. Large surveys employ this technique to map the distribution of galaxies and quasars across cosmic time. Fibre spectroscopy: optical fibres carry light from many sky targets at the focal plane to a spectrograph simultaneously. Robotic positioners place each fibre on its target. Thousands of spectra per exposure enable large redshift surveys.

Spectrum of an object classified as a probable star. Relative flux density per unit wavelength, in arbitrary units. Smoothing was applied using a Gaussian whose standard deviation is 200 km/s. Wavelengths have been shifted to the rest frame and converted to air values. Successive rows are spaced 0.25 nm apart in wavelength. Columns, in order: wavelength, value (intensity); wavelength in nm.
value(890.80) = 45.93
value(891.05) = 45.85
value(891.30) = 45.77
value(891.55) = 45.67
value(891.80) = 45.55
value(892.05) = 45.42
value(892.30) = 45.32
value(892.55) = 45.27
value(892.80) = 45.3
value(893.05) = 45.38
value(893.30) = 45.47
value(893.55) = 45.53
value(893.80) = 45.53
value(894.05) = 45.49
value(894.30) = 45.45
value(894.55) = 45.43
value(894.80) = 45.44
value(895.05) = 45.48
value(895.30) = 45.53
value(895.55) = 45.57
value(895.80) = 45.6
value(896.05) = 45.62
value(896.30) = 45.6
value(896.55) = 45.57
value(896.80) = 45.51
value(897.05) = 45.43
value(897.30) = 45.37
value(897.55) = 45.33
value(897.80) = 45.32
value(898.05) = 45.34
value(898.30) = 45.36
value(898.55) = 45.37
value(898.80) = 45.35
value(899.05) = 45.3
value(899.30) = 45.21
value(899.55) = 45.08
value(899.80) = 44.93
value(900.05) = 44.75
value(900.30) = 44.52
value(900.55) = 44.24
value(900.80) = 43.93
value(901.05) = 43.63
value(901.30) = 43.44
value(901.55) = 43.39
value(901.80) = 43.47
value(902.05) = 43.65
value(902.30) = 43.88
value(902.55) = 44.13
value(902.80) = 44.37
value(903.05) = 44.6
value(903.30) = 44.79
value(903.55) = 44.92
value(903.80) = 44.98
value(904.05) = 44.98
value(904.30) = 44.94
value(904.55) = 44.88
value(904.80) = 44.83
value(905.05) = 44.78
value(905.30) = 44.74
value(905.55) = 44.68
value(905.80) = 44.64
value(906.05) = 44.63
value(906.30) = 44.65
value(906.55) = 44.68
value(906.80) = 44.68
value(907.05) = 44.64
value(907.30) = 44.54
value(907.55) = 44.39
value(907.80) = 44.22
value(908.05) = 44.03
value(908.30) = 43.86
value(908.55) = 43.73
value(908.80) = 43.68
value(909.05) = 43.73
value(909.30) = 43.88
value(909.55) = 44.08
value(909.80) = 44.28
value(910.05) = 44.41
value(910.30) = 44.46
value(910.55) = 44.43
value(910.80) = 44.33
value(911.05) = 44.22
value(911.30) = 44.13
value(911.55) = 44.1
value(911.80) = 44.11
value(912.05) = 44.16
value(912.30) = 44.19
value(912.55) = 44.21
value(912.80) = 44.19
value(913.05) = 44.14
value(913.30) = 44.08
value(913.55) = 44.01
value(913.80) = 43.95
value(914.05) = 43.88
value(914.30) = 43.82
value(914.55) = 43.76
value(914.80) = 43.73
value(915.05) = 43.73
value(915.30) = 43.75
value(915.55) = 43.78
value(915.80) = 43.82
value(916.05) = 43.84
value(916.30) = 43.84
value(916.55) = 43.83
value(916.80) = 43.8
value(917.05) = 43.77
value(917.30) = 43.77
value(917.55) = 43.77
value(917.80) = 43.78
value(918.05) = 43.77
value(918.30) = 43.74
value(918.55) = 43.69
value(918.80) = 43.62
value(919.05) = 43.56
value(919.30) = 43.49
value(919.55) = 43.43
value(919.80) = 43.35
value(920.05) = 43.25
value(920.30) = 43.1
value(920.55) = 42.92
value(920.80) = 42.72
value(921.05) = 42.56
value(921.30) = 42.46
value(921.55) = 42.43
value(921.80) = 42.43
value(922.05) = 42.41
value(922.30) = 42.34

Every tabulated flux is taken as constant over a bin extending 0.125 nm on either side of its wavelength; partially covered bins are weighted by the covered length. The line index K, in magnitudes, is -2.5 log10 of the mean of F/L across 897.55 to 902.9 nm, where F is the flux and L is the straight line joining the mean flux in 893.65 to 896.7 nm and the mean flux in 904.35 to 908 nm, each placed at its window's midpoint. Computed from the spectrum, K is 0.01 mag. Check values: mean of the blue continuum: 45.5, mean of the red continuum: 44.6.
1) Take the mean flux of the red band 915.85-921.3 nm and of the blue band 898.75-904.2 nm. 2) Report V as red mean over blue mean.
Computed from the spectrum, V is 1.0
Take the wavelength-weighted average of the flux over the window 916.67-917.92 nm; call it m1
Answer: 43.8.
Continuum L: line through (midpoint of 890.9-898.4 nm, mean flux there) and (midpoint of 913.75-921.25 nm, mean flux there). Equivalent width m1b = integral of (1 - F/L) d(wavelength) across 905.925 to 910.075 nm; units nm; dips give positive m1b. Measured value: 0.01 nm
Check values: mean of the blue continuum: 45.5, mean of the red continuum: 43.6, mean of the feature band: 44.2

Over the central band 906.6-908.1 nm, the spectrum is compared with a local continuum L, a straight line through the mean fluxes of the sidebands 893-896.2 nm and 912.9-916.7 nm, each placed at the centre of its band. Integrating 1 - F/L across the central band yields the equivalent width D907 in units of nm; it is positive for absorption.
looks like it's 0.001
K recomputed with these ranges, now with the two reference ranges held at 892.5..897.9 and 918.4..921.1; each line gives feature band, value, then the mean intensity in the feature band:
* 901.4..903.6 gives 0.02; 44.1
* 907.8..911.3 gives 0.00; 44.1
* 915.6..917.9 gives -0.01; 43.8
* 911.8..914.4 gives -0.01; 44.1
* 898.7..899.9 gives 0.00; 45.2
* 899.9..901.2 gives 0.02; 44.2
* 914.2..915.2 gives 0.00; 43.8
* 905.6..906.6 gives 0.00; 44.6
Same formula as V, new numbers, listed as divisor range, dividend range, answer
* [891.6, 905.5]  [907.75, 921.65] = 0.97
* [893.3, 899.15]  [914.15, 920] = 0.96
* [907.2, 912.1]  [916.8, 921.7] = 0.98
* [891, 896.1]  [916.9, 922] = 0.95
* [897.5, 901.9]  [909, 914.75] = 0.99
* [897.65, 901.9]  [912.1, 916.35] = 0.98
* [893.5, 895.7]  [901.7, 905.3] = 0.98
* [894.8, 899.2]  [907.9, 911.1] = 0.97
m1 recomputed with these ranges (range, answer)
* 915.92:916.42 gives 43.8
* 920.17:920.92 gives 42.9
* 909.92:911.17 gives 44.4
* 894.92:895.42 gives 45.5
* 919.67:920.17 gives 43.3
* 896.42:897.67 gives 45.4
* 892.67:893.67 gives 45.4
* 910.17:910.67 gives 44.4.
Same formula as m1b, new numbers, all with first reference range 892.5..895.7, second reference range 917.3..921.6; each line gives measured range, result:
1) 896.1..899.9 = -0.019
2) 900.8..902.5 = 0.045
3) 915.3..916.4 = -0.005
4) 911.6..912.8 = -0.007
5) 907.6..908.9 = 0.009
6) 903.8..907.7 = -0.022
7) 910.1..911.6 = -0.009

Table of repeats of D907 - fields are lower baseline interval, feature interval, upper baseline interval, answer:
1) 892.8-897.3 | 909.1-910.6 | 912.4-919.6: 0.003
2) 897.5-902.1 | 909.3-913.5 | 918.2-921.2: -0.036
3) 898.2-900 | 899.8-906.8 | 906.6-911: 0.054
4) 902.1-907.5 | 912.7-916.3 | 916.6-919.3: 0.006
